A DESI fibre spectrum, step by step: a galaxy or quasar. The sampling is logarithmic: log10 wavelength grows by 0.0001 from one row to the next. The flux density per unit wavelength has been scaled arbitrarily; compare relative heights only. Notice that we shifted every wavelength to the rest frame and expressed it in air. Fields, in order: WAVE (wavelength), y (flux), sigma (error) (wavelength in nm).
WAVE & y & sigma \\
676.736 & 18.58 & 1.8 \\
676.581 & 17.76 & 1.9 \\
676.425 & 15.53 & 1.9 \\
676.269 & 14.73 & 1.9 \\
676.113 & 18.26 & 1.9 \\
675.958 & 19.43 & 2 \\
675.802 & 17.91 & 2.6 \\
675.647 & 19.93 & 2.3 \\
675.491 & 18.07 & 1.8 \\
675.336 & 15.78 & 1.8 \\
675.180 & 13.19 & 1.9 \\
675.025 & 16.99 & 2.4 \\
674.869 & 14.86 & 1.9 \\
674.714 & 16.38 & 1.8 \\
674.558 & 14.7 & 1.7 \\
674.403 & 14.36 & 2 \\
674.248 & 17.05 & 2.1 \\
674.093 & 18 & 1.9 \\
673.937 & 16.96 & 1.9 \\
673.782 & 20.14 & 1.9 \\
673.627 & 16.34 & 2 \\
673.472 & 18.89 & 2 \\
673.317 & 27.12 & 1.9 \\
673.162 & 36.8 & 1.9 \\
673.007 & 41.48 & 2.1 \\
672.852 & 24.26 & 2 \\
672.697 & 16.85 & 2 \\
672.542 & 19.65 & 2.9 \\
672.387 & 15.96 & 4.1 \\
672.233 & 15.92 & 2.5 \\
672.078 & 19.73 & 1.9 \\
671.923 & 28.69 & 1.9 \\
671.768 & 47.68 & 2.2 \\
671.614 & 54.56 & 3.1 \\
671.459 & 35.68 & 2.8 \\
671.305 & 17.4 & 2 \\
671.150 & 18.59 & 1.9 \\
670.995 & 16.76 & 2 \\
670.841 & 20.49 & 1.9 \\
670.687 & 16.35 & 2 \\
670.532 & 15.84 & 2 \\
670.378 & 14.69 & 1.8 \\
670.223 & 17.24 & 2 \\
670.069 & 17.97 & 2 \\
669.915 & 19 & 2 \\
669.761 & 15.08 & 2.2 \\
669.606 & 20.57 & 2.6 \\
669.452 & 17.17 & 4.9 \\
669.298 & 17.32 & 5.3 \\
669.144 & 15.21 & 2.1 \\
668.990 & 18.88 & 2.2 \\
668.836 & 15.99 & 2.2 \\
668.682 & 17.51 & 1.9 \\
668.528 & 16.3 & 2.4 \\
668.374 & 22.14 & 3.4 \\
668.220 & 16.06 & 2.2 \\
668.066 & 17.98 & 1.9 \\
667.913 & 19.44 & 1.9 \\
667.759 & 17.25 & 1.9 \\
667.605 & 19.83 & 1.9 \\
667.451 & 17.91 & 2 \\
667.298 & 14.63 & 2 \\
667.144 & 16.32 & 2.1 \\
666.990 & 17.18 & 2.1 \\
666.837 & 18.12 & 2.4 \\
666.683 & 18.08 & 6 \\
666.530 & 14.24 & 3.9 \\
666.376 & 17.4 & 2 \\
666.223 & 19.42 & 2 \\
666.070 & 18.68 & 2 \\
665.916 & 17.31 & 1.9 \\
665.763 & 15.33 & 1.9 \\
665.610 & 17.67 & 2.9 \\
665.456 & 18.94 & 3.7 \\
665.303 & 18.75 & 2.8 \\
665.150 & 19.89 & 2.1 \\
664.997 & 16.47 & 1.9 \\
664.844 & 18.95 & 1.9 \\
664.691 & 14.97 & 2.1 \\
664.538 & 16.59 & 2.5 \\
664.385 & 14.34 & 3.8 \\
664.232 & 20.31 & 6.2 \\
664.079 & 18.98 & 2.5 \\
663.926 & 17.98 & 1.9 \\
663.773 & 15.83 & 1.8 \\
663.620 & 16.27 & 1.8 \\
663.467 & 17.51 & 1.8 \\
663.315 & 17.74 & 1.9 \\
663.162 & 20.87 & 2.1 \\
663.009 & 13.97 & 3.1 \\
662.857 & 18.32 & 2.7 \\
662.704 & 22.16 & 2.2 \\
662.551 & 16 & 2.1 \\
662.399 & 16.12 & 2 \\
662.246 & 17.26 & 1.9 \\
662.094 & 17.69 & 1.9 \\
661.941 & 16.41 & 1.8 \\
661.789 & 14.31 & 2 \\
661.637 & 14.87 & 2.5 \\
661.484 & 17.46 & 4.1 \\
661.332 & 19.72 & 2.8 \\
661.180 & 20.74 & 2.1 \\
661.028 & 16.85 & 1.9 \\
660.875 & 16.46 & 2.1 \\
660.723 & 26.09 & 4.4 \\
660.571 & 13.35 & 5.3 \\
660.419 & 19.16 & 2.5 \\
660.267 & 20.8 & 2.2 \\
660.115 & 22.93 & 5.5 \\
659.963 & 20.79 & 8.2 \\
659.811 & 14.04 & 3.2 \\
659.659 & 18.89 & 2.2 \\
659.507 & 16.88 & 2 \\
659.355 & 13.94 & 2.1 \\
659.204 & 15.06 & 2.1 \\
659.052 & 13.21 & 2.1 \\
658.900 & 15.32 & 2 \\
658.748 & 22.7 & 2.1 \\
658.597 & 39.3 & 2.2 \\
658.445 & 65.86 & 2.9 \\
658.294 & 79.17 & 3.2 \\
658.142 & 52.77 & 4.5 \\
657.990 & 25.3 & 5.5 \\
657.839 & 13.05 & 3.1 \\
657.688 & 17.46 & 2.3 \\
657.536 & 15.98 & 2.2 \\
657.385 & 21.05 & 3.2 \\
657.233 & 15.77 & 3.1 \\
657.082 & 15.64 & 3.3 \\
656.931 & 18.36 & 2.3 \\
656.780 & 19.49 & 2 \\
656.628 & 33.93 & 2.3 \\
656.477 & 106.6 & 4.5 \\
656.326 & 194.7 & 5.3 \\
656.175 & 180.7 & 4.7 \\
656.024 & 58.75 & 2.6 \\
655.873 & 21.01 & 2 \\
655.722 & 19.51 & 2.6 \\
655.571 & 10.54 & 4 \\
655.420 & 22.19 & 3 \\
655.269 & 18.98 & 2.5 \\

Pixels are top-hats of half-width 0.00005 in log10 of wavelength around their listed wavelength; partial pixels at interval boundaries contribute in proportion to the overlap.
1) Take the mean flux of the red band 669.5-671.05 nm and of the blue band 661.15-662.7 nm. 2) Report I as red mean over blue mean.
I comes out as 1.01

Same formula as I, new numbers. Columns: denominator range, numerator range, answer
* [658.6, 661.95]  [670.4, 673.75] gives 1.36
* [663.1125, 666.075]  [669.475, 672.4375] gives 1.28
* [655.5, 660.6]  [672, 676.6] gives 0.52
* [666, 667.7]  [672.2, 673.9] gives 1.32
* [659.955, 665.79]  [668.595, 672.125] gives 1.21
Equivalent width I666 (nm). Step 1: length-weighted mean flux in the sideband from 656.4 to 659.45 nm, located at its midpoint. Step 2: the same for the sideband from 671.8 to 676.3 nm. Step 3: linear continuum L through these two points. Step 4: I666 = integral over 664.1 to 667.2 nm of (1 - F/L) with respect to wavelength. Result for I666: 0.99 nm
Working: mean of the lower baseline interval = 31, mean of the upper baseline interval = 19.9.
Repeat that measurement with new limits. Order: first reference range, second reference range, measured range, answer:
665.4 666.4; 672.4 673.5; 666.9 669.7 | 0.406 nm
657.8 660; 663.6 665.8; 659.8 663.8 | 0.872 nm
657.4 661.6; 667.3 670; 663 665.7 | 0.400 nm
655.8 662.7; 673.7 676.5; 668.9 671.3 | 0.466 nm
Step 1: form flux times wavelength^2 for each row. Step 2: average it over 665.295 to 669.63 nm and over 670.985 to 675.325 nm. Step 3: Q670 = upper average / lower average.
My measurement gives 1.31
